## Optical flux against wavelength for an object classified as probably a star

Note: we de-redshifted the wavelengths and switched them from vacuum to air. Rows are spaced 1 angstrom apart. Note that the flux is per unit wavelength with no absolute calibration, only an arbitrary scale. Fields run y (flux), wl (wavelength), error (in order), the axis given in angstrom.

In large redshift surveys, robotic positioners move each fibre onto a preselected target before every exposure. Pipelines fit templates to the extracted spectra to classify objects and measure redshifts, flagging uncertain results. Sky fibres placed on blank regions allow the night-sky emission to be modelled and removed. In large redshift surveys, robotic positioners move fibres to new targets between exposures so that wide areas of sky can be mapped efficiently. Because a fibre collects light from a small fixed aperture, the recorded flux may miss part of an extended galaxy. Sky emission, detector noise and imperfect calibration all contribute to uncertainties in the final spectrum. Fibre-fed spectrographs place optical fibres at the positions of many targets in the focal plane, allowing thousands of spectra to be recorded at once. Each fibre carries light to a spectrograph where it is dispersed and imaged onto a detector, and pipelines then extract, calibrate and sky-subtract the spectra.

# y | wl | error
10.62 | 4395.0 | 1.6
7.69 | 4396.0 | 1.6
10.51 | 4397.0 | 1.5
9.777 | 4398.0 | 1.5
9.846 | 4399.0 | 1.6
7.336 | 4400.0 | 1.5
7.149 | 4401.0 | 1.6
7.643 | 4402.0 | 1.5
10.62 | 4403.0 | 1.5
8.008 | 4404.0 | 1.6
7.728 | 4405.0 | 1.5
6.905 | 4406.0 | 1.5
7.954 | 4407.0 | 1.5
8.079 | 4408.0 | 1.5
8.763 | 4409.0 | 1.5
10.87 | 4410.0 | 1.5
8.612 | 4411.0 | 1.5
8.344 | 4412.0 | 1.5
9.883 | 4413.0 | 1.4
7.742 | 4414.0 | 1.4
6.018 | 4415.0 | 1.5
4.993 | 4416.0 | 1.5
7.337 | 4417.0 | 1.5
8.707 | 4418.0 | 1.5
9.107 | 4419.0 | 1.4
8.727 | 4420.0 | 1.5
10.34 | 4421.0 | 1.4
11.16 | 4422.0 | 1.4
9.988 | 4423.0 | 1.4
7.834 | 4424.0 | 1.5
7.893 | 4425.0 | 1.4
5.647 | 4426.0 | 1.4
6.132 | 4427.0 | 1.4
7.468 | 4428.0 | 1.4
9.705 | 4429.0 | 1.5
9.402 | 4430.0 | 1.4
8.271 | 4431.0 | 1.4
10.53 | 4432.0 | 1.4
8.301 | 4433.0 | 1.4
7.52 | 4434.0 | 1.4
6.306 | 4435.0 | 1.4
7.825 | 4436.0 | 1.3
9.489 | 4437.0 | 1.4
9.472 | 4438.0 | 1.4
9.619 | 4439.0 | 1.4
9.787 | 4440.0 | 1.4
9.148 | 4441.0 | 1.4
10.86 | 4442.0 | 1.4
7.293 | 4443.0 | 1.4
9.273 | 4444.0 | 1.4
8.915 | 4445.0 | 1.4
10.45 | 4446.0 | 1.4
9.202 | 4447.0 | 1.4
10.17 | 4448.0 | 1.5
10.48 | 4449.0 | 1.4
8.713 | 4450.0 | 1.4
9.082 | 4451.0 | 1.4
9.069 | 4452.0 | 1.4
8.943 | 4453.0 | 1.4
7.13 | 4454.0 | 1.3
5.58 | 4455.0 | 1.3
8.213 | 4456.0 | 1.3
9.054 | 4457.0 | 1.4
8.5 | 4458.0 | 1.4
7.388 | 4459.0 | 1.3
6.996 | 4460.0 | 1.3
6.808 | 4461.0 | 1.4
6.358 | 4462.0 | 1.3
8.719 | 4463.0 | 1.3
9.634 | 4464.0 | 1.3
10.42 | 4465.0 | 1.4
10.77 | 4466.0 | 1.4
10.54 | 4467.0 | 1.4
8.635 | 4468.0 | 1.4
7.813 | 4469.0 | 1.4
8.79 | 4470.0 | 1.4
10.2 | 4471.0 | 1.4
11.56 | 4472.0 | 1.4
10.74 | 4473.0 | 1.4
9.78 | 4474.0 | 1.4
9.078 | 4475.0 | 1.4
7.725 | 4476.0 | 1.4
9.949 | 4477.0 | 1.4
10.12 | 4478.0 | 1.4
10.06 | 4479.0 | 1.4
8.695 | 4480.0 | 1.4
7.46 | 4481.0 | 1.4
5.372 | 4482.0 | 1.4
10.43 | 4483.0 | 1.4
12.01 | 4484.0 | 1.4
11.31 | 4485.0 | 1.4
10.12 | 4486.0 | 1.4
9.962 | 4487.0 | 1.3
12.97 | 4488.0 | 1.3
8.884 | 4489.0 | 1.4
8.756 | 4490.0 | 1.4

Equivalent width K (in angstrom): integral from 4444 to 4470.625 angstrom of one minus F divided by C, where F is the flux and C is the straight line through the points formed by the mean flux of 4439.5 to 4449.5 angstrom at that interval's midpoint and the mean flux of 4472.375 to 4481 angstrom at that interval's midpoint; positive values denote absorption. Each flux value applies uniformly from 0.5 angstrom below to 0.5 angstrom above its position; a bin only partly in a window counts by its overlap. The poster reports 2.2 angstrom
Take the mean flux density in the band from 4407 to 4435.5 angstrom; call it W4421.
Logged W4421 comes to 8.34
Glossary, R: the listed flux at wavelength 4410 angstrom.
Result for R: 10.87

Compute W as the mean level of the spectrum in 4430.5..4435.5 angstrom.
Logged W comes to 8.19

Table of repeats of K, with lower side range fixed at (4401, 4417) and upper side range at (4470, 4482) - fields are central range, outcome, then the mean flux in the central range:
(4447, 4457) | 0.3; 8.65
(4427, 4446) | -0.4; 8.81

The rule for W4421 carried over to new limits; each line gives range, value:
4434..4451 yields 9.14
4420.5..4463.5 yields 8.58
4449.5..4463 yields 7.87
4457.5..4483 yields 8.91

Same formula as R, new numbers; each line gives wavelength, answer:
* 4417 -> 7.337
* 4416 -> 4.993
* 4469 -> 7.813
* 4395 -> 10.62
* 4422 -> 11.16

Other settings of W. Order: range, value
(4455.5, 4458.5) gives 8.59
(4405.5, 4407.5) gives 7.43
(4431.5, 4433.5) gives 9.42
